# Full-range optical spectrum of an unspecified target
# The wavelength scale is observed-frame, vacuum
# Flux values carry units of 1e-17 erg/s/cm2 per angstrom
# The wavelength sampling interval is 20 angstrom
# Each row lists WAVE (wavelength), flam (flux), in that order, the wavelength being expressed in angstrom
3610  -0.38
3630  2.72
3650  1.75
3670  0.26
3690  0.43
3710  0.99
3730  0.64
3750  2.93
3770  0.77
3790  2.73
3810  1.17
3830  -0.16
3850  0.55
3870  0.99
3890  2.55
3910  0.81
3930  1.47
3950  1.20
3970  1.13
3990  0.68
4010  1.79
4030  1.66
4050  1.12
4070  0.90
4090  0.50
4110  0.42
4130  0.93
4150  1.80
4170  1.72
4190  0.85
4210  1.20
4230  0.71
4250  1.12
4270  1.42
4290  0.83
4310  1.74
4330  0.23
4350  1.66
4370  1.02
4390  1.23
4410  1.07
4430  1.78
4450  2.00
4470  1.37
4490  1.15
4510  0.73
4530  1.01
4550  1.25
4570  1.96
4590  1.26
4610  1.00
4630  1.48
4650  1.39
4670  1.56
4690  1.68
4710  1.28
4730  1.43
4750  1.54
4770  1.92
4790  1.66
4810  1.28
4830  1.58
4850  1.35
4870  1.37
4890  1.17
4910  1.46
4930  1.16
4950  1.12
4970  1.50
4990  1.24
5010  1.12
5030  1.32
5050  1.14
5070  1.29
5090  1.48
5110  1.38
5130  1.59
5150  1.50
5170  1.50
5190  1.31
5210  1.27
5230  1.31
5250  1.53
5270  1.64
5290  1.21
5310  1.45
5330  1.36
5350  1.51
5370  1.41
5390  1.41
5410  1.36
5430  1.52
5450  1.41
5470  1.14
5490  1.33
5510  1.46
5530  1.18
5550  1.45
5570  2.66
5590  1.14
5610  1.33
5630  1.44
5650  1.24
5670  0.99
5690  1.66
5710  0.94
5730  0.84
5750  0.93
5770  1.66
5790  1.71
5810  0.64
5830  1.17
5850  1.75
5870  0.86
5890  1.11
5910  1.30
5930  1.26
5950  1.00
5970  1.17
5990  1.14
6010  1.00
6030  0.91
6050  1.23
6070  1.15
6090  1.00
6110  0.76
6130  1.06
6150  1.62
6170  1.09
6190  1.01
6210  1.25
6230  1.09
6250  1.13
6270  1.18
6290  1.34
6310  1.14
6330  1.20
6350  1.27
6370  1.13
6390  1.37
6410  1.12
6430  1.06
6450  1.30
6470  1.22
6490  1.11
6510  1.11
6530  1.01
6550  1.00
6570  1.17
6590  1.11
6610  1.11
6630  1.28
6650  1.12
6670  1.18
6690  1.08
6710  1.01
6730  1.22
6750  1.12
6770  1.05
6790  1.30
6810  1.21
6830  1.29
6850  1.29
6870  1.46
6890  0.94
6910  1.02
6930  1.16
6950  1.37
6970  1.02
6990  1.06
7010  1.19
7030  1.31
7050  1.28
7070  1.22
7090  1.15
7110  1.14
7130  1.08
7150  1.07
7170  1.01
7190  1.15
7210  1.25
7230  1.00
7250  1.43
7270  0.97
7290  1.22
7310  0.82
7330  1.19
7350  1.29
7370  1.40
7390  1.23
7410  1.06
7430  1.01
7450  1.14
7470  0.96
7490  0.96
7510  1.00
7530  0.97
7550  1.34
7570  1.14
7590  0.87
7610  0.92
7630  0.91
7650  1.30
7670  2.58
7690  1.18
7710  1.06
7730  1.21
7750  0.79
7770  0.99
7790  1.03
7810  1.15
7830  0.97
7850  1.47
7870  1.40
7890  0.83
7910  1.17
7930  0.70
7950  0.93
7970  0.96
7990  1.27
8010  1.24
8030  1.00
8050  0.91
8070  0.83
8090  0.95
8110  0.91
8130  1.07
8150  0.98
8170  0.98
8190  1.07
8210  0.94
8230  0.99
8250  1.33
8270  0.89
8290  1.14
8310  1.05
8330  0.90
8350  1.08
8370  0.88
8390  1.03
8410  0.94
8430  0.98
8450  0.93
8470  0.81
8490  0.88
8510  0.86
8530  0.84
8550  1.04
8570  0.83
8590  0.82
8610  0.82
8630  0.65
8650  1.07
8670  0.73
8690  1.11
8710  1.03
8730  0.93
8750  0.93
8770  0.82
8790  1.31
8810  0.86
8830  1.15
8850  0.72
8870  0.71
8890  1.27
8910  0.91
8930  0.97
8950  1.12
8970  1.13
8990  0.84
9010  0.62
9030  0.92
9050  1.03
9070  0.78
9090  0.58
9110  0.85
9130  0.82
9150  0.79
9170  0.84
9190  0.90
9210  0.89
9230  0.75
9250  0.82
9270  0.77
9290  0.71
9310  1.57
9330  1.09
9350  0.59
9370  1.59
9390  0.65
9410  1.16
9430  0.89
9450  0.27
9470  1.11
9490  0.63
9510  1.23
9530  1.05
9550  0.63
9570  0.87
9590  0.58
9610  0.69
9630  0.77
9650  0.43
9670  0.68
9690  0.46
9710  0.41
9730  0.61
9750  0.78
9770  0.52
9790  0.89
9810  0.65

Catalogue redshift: 0.169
